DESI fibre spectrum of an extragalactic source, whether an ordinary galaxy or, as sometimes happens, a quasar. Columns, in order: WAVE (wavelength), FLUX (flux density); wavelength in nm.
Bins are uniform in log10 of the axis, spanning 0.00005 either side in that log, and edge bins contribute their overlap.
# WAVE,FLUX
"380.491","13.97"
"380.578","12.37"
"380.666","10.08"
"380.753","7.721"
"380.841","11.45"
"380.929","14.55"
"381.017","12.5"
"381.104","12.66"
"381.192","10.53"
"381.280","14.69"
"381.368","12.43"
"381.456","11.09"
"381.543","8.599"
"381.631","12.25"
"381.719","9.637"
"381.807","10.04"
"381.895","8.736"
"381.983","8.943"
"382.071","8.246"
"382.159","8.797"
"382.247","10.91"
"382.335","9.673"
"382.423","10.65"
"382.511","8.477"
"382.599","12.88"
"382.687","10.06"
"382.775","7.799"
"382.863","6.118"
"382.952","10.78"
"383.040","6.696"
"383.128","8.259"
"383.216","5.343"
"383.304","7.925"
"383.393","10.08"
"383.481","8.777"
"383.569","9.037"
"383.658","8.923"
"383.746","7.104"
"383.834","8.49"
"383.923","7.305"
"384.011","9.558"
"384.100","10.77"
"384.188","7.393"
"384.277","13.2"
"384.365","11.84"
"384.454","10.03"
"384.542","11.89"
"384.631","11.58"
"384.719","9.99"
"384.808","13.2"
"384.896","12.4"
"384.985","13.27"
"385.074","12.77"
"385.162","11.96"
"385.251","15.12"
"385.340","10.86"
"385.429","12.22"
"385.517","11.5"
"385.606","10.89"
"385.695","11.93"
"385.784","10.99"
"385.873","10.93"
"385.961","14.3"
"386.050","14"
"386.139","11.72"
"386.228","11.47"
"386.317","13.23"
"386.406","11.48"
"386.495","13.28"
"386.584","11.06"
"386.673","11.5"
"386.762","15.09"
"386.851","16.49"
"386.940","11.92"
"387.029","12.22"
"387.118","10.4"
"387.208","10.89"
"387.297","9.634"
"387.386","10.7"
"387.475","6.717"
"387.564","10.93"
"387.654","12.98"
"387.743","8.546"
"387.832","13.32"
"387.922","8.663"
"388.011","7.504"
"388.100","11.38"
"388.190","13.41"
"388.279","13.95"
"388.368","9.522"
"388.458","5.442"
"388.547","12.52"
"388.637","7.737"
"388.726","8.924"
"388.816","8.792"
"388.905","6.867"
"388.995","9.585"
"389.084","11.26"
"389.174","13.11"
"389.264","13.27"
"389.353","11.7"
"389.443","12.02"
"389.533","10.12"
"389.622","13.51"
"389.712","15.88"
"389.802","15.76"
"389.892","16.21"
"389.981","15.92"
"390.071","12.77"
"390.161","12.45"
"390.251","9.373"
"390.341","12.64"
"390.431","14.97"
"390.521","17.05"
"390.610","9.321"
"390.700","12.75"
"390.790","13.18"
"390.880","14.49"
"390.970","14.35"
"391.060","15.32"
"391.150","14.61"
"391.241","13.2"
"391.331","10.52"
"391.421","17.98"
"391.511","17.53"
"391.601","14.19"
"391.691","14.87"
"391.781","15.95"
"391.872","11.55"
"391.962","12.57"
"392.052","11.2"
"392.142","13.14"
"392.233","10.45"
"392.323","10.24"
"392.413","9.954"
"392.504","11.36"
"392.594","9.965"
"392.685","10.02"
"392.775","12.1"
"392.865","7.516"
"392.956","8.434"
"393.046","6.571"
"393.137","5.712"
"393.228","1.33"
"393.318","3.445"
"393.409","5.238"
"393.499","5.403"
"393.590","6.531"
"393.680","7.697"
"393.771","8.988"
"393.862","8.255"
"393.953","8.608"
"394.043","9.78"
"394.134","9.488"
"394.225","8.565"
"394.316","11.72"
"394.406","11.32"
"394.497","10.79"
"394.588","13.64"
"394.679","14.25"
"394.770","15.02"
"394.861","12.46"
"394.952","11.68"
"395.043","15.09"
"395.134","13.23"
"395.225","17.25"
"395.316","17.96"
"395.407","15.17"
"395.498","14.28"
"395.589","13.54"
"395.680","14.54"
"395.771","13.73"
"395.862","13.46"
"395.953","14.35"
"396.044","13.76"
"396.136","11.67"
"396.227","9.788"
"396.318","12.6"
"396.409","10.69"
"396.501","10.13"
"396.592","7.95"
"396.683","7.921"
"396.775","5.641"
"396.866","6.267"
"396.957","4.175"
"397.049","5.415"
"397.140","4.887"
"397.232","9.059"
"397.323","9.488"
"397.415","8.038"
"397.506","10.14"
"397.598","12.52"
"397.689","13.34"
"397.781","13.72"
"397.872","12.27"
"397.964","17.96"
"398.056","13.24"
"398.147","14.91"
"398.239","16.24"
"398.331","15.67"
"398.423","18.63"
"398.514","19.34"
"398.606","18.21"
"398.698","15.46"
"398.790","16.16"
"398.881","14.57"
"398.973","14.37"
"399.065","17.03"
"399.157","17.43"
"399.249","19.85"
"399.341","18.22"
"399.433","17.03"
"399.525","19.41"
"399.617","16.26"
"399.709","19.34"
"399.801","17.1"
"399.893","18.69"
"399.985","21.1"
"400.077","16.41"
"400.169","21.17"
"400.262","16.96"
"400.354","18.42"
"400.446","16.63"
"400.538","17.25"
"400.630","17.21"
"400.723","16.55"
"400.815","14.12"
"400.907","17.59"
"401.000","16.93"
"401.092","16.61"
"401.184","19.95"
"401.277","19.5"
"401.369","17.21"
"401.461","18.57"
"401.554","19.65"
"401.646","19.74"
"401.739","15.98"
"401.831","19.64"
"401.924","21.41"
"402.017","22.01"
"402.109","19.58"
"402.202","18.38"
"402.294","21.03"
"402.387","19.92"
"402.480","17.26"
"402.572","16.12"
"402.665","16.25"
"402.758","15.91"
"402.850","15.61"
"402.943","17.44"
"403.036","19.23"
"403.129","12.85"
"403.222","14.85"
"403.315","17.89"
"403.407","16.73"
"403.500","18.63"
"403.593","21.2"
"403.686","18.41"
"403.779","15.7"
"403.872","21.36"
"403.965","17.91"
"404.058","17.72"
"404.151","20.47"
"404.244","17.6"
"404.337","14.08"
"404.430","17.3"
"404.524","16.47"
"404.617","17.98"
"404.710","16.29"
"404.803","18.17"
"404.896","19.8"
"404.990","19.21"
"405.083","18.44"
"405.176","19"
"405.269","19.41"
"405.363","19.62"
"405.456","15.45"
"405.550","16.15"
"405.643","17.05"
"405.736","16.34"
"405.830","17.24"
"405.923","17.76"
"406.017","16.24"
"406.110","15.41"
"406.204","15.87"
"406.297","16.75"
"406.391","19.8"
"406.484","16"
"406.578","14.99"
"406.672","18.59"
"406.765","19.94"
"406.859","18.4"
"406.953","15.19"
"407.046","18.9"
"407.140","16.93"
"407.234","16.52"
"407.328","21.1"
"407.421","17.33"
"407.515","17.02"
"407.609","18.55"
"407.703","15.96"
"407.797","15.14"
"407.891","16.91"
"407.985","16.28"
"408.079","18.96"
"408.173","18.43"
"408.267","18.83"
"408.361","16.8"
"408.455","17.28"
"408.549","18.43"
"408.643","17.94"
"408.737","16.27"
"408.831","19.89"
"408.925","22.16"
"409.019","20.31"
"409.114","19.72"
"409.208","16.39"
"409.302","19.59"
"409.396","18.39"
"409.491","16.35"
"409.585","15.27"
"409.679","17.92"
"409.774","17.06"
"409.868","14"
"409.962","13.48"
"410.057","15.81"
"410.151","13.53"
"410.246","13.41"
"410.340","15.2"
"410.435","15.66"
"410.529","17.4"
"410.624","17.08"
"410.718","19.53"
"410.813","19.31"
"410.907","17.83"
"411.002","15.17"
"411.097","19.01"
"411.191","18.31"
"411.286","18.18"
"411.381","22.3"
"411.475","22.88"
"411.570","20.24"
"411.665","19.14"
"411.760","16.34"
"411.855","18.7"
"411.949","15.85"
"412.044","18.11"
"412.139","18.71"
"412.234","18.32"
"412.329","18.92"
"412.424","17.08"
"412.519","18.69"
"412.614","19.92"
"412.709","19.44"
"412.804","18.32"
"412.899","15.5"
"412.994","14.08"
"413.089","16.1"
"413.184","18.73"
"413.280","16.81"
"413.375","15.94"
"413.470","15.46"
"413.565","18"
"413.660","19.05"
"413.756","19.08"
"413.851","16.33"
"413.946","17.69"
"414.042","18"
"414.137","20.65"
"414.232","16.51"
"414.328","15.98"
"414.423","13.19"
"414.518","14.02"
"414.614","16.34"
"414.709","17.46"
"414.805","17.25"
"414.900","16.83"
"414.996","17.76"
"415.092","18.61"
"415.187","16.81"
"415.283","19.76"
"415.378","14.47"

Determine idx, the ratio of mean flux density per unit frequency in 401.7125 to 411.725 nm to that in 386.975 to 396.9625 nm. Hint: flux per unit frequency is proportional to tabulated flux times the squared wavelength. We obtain 1.7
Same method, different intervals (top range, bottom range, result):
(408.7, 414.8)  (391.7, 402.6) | 1.37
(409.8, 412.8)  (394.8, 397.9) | 1.68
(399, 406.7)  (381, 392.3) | 1.69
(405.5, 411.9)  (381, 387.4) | 1.83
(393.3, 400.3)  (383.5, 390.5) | 1.19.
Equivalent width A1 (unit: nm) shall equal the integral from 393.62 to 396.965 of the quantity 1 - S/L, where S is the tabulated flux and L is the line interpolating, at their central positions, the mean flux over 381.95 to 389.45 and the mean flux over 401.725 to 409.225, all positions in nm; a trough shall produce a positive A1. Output 0.60 nm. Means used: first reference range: 10.6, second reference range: 17.8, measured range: 11.6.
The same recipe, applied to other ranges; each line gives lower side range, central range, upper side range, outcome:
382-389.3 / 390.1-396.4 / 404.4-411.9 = 0.58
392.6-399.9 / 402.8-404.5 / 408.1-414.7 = -0.31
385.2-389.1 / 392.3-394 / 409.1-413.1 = 0.67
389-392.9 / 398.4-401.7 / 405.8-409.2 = -0.46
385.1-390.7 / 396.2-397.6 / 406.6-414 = 0.58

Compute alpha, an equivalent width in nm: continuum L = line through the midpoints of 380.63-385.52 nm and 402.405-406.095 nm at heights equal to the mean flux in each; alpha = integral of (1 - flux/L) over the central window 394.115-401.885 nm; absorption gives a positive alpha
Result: 0.45 nm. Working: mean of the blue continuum 10.3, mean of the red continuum 17.5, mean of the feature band 14.5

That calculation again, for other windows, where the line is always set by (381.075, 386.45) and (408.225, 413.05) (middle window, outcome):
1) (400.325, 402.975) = -0.47 nm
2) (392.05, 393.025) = 0.20 nm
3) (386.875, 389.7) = 0.26 nm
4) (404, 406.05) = -0.18 nm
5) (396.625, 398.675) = 0.37 nm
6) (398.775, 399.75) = -0.17 nm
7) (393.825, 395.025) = 0.19 nm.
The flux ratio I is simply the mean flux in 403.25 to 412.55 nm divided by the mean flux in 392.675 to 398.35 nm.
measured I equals 1.7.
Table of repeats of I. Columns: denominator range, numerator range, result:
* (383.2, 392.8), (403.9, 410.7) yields 1.48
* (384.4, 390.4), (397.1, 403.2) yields 1.42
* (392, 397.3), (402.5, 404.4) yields 1.69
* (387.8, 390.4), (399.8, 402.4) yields 1.60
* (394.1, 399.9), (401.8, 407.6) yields 1.33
